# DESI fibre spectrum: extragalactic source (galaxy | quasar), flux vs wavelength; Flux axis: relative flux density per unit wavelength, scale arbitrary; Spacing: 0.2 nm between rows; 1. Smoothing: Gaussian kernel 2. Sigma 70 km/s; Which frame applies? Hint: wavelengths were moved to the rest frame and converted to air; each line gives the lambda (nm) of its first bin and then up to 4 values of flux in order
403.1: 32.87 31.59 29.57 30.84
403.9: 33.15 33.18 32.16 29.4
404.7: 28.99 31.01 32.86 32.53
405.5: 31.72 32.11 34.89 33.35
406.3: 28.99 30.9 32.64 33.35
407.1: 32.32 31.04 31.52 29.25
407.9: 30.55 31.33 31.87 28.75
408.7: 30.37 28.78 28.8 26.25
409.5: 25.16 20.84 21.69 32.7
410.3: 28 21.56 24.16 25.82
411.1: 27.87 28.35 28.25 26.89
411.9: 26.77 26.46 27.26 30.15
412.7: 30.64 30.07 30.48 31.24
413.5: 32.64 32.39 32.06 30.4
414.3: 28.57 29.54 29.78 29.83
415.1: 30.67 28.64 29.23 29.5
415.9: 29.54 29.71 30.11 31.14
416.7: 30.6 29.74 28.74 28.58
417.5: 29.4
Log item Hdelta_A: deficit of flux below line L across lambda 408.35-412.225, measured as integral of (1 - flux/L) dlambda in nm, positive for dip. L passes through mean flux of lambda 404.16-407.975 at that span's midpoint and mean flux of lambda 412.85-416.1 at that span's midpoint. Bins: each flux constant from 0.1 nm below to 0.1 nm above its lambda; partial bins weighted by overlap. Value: 0.52 nm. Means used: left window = 31.6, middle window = 26.8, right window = 30.3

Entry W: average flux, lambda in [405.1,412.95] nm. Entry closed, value 29.1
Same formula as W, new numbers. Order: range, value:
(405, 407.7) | 32.1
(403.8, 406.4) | 31.9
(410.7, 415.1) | 29.2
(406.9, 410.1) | 28.8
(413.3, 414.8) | 30.8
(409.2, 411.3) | 25.5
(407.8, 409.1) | 30.2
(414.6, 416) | 29.6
